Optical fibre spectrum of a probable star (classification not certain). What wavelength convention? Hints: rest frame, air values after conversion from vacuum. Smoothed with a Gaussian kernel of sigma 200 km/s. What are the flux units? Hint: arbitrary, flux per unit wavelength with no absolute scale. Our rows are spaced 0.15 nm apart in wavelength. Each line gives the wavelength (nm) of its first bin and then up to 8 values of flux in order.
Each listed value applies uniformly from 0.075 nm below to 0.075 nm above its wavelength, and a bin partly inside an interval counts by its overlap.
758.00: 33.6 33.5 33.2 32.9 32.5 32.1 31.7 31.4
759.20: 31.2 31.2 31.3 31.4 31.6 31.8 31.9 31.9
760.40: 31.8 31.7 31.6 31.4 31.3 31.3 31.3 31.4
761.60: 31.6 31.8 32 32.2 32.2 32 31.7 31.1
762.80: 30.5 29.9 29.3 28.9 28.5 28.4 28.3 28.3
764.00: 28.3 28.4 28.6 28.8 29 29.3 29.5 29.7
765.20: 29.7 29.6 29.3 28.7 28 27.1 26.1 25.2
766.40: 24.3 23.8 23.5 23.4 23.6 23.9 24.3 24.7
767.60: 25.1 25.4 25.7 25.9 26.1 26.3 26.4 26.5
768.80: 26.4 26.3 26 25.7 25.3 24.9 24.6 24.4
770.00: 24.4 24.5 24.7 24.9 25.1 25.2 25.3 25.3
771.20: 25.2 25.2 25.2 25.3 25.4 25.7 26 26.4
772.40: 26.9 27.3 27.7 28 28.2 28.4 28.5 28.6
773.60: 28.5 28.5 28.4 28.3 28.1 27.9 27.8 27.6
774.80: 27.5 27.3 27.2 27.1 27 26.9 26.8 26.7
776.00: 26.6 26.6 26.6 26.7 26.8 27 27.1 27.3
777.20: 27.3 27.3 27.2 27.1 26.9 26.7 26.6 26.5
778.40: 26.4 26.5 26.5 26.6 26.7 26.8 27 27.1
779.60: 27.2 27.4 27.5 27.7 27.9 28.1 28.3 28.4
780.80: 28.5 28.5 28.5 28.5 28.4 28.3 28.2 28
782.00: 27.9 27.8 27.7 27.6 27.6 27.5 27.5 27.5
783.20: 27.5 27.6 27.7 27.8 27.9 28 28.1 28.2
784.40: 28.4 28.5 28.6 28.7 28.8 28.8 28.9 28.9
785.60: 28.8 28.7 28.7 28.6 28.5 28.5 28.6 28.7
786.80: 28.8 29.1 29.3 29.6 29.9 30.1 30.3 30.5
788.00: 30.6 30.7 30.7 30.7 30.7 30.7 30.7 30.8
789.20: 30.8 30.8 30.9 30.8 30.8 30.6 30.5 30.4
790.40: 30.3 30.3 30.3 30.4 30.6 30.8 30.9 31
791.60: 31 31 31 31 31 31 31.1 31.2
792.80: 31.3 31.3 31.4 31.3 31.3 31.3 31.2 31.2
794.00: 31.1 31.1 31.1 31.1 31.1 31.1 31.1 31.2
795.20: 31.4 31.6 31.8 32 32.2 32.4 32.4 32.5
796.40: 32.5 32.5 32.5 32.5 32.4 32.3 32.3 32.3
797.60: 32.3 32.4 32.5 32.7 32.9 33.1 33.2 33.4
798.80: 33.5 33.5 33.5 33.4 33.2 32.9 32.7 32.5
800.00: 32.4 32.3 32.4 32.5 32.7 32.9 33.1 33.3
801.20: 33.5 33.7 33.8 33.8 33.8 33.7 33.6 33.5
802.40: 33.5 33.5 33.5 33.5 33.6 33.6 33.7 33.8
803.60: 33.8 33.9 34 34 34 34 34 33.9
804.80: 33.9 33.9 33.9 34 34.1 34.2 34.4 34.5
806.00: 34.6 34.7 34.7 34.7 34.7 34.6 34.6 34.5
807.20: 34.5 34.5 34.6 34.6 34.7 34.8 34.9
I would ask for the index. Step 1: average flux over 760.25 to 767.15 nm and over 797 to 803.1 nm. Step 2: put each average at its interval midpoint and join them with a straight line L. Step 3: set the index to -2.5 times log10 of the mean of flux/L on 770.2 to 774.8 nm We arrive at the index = 0.127 mag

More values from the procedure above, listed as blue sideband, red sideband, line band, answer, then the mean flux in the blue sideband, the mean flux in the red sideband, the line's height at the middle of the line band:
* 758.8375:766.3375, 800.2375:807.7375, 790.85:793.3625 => 0.061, 30.2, 33.9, 32.8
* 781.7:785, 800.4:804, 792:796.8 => -0.011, 27.9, 33.5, 31.2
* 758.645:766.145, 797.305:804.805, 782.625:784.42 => 0.152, 30.3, 33.3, 32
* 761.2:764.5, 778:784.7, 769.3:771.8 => 0.166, 30.2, 27.7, 29.1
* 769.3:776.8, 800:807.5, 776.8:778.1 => 0.021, 26.6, 33.8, 27.6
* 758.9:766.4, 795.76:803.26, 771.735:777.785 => 0.140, 30.1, 33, 31.1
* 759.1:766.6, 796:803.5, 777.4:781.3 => 0.147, 29.9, 33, 31.3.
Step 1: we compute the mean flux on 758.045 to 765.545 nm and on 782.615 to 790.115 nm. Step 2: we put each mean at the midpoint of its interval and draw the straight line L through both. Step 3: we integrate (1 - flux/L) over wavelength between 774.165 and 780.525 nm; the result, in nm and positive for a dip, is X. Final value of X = 0.58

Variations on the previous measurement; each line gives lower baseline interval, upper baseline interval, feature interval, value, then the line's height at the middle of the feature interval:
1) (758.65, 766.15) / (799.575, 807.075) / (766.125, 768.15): 0.405 nm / 30.7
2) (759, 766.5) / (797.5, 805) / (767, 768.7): 0.283 nm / 30.5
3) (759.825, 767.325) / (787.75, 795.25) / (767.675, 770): 0.301 nm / 29.5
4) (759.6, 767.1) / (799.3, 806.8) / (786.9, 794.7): 0.385 nm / 32.3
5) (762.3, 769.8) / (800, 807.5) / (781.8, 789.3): 0.423 nm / 30.6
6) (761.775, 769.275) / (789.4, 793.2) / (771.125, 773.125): 0.147 nm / 28.5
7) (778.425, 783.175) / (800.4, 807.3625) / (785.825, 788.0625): 0.000 nm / 29.3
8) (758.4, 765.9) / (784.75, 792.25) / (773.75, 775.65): 0.168 nm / 30.3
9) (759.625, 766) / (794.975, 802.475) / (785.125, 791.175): 0.398 nm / 32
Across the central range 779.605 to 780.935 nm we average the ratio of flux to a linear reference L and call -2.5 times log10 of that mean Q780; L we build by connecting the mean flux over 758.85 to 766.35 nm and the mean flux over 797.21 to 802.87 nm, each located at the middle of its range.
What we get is 0.13 mag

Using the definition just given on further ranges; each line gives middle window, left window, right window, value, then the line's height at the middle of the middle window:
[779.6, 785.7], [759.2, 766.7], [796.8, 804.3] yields 0.13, 31.6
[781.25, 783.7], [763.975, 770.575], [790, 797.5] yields 0.05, 29.2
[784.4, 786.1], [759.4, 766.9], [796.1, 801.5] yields 0.10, 31.6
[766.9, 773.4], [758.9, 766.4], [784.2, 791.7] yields 0.17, 30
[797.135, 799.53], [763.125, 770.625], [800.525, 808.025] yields 0.00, 32.8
